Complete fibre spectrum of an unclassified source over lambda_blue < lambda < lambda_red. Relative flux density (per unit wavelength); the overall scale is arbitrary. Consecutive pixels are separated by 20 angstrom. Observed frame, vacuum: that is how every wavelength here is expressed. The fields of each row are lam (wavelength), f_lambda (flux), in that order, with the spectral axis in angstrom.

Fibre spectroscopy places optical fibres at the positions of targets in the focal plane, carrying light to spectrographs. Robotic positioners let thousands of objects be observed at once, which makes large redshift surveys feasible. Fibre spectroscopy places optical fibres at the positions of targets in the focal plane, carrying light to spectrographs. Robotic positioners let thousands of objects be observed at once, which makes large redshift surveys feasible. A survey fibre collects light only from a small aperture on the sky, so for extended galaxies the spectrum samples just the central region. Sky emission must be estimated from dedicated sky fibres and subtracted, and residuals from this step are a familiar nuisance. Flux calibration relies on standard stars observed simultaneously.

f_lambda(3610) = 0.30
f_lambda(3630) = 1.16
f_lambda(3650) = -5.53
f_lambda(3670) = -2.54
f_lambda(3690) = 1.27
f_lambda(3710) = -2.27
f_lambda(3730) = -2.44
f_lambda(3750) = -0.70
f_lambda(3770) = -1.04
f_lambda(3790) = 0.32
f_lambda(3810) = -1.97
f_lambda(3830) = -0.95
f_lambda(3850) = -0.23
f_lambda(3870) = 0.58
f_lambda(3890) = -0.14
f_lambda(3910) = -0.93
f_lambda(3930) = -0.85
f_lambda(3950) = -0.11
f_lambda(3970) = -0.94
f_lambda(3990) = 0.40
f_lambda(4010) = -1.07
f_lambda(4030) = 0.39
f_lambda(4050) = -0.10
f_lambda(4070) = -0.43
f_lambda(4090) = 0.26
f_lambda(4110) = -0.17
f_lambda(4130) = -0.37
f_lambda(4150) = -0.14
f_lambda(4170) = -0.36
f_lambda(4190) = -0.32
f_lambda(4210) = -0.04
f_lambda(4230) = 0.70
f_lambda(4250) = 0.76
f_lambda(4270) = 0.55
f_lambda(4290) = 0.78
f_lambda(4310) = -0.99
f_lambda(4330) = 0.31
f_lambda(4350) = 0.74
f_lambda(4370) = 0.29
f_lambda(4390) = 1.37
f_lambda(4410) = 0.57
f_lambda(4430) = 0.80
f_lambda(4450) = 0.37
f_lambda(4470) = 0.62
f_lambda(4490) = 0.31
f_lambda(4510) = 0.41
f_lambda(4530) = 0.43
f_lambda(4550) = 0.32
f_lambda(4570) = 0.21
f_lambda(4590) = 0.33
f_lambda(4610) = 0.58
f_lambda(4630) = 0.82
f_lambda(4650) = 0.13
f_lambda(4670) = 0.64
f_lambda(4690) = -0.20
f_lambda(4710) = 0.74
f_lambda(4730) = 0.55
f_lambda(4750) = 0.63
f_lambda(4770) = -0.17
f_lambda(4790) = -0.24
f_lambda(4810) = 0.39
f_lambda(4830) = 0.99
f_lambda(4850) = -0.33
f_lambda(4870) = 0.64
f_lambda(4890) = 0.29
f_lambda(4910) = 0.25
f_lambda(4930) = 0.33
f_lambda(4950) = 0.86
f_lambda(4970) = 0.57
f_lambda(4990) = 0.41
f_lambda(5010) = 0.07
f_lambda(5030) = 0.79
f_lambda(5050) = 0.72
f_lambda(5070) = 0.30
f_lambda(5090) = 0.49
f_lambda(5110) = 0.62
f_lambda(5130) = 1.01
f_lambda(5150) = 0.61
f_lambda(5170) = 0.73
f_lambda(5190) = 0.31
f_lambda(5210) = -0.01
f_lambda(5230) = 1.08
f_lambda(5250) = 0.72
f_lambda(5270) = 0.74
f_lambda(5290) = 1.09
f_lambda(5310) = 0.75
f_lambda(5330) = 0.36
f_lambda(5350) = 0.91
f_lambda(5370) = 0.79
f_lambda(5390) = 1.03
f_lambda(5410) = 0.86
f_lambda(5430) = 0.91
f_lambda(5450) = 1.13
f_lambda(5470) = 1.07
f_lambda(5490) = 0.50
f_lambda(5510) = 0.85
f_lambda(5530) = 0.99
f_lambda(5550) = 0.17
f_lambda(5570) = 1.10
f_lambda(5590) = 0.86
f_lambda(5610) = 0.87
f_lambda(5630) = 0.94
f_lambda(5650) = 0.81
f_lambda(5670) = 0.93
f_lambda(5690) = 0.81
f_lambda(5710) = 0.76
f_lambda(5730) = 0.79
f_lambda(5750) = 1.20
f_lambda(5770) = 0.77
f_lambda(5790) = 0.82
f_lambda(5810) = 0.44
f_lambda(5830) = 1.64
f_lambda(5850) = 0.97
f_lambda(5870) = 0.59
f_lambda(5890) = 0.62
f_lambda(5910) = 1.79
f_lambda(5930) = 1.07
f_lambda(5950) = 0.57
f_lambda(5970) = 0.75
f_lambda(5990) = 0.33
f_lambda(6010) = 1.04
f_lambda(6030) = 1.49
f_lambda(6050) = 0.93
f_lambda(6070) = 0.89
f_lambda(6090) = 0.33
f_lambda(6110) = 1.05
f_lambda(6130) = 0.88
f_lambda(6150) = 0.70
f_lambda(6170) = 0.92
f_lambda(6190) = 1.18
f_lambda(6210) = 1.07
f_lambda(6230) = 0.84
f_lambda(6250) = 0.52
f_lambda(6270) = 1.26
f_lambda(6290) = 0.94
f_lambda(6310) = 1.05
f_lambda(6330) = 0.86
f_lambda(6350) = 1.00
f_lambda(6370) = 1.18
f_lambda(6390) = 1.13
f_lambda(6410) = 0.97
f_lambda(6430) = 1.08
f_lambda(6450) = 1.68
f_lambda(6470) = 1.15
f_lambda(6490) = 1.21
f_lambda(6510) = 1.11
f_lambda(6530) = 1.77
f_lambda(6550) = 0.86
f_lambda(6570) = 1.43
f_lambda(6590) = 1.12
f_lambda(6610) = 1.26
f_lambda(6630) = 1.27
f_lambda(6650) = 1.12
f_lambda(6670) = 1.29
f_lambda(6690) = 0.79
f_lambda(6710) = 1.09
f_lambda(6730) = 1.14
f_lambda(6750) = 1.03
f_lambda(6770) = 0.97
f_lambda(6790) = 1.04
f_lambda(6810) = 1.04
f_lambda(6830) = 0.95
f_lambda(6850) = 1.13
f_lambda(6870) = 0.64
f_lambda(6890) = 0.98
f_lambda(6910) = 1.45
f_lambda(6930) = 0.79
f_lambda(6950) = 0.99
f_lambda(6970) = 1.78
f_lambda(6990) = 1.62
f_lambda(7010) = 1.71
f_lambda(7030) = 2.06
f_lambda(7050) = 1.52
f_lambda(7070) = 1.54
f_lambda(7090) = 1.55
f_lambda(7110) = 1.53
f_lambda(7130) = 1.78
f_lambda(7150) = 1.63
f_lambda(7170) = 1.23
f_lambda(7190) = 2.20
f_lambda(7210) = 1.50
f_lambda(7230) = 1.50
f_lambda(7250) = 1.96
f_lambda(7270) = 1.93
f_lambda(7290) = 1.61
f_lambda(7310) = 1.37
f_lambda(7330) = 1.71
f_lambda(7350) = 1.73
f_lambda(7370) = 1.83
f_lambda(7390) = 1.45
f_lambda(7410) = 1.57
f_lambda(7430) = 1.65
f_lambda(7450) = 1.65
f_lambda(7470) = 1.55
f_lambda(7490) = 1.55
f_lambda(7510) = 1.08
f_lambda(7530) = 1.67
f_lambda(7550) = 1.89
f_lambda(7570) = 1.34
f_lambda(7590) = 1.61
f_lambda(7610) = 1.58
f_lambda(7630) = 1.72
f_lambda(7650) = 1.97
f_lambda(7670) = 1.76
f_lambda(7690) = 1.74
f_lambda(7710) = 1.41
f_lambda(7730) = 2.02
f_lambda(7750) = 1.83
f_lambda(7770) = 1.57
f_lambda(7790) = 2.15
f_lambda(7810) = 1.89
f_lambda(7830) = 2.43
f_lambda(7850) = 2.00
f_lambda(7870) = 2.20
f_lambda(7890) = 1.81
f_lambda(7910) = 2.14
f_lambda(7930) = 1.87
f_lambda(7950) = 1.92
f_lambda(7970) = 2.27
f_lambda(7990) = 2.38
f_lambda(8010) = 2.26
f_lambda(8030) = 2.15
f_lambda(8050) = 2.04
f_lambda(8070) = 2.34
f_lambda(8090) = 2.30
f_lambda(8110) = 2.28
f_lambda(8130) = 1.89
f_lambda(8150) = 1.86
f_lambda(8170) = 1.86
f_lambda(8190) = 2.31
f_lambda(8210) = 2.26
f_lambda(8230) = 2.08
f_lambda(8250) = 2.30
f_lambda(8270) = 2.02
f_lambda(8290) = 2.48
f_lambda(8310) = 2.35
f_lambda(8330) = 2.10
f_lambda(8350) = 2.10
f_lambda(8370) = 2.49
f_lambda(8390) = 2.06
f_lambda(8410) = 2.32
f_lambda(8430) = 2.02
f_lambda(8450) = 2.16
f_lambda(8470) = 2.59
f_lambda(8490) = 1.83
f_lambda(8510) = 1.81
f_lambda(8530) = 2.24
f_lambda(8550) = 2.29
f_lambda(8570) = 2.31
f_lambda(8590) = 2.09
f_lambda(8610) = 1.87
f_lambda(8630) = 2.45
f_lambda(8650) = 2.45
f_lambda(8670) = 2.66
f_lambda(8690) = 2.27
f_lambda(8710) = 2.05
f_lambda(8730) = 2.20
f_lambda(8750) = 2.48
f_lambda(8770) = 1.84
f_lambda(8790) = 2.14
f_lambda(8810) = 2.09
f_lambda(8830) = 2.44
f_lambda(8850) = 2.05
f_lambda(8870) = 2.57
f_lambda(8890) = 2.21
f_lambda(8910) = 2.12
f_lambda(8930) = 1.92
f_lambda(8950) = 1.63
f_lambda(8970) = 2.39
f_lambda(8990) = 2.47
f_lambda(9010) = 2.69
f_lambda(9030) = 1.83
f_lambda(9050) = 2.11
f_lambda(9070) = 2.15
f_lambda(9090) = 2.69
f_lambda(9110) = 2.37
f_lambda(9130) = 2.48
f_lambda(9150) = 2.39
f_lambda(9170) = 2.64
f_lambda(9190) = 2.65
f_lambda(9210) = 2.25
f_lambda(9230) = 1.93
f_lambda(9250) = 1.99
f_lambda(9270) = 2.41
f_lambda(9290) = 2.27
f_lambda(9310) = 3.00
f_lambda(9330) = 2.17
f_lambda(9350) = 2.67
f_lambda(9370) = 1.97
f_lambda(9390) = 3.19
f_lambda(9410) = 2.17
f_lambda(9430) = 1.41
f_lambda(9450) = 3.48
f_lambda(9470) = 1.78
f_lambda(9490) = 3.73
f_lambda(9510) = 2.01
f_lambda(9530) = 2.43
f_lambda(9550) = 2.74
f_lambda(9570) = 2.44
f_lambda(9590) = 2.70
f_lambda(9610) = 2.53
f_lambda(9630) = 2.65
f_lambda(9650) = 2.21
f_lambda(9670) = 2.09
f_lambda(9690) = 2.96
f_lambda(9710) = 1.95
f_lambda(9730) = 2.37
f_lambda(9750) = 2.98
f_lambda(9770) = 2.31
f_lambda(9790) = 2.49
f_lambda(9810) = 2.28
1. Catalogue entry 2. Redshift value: 0.747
